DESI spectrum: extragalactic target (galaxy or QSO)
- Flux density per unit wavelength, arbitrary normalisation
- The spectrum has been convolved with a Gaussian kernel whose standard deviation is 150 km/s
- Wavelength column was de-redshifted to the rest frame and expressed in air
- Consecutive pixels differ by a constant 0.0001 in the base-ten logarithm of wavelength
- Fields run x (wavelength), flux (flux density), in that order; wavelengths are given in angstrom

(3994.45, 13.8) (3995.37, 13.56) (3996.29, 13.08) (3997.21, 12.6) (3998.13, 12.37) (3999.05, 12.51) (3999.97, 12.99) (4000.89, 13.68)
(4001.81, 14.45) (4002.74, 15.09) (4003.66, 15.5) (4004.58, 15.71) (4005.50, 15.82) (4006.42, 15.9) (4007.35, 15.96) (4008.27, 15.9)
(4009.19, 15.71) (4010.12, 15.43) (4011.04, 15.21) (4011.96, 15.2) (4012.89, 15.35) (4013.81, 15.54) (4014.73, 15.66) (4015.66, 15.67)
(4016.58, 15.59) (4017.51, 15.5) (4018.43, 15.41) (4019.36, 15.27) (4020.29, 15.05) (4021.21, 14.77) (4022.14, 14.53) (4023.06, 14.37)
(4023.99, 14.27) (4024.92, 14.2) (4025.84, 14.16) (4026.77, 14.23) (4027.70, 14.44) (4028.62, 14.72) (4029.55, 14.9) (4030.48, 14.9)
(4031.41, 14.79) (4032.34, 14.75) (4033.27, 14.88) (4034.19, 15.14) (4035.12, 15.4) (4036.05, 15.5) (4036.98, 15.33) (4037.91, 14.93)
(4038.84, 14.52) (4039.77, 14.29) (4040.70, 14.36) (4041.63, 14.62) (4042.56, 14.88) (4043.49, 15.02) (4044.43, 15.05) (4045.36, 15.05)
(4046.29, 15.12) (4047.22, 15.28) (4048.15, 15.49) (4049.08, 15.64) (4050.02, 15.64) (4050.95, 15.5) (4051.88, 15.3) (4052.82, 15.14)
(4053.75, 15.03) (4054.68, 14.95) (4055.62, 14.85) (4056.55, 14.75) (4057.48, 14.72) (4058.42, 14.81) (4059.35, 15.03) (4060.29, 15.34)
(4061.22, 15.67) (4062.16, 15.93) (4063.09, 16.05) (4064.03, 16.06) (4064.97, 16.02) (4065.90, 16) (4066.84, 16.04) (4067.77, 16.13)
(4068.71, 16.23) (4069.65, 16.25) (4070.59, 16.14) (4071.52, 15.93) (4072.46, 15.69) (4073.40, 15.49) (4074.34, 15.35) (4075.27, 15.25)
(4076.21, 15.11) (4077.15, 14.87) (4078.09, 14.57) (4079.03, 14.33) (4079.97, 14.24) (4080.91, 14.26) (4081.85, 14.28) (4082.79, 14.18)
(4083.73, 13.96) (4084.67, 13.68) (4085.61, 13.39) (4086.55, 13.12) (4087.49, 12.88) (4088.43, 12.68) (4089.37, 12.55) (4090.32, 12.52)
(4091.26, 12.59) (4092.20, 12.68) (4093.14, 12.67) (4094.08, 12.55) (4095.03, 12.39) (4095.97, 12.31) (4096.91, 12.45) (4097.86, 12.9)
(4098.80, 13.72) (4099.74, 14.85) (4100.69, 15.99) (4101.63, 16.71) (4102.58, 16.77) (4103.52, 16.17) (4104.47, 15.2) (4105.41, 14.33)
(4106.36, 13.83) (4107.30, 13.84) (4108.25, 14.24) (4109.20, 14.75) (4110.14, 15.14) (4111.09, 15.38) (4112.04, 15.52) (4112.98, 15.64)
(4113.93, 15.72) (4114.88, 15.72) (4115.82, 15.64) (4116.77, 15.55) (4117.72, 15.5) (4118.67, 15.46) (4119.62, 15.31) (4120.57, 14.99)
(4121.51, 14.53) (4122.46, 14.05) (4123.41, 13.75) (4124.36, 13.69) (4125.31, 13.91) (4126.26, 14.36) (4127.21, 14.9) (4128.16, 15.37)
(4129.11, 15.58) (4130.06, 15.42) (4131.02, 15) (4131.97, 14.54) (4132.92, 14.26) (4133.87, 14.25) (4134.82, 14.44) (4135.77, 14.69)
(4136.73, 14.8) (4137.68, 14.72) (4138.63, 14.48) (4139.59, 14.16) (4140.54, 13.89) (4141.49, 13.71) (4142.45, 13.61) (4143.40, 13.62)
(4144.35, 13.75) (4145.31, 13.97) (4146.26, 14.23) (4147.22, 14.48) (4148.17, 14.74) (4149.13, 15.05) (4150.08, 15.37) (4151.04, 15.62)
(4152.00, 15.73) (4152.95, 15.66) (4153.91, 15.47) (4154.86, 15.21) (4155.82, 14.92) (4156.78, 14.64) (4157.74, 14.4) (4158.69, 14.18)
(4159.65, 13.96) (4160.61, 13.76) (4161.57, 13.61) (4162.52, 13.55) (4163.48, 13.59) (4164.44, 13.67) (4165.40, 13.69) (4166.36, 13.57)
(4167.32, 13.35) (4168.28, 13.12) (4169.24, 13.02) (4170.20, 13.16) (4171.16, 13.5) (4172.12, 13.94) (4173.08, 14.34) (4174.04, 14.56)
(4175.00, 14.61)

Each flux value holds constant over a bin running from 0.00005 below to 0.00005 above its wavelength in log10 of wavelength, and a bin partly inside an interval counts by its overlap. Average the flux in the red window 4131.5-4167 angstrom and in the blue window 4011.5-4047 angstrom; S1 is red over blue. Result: 0.96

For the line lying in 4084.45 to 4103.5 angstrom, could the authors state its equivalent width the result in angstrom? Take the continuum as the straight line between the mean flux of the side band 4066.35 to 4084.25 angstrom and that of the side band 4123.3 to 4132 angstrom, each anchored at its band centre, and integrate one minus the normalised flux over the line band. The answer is 1.9 angstrom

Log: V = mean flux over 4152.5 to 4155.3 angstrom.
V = 15.5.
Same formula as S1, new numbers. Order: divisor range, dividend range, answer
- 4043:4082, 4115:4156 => 0.96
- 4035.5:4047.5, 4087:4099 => 0.85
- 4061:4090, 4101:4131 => 1.01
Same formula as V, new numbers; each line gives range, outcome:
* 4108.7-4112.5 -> 15.2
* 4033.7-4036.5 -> 15.4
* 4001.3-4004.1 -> 15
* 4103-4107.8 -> 14.7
